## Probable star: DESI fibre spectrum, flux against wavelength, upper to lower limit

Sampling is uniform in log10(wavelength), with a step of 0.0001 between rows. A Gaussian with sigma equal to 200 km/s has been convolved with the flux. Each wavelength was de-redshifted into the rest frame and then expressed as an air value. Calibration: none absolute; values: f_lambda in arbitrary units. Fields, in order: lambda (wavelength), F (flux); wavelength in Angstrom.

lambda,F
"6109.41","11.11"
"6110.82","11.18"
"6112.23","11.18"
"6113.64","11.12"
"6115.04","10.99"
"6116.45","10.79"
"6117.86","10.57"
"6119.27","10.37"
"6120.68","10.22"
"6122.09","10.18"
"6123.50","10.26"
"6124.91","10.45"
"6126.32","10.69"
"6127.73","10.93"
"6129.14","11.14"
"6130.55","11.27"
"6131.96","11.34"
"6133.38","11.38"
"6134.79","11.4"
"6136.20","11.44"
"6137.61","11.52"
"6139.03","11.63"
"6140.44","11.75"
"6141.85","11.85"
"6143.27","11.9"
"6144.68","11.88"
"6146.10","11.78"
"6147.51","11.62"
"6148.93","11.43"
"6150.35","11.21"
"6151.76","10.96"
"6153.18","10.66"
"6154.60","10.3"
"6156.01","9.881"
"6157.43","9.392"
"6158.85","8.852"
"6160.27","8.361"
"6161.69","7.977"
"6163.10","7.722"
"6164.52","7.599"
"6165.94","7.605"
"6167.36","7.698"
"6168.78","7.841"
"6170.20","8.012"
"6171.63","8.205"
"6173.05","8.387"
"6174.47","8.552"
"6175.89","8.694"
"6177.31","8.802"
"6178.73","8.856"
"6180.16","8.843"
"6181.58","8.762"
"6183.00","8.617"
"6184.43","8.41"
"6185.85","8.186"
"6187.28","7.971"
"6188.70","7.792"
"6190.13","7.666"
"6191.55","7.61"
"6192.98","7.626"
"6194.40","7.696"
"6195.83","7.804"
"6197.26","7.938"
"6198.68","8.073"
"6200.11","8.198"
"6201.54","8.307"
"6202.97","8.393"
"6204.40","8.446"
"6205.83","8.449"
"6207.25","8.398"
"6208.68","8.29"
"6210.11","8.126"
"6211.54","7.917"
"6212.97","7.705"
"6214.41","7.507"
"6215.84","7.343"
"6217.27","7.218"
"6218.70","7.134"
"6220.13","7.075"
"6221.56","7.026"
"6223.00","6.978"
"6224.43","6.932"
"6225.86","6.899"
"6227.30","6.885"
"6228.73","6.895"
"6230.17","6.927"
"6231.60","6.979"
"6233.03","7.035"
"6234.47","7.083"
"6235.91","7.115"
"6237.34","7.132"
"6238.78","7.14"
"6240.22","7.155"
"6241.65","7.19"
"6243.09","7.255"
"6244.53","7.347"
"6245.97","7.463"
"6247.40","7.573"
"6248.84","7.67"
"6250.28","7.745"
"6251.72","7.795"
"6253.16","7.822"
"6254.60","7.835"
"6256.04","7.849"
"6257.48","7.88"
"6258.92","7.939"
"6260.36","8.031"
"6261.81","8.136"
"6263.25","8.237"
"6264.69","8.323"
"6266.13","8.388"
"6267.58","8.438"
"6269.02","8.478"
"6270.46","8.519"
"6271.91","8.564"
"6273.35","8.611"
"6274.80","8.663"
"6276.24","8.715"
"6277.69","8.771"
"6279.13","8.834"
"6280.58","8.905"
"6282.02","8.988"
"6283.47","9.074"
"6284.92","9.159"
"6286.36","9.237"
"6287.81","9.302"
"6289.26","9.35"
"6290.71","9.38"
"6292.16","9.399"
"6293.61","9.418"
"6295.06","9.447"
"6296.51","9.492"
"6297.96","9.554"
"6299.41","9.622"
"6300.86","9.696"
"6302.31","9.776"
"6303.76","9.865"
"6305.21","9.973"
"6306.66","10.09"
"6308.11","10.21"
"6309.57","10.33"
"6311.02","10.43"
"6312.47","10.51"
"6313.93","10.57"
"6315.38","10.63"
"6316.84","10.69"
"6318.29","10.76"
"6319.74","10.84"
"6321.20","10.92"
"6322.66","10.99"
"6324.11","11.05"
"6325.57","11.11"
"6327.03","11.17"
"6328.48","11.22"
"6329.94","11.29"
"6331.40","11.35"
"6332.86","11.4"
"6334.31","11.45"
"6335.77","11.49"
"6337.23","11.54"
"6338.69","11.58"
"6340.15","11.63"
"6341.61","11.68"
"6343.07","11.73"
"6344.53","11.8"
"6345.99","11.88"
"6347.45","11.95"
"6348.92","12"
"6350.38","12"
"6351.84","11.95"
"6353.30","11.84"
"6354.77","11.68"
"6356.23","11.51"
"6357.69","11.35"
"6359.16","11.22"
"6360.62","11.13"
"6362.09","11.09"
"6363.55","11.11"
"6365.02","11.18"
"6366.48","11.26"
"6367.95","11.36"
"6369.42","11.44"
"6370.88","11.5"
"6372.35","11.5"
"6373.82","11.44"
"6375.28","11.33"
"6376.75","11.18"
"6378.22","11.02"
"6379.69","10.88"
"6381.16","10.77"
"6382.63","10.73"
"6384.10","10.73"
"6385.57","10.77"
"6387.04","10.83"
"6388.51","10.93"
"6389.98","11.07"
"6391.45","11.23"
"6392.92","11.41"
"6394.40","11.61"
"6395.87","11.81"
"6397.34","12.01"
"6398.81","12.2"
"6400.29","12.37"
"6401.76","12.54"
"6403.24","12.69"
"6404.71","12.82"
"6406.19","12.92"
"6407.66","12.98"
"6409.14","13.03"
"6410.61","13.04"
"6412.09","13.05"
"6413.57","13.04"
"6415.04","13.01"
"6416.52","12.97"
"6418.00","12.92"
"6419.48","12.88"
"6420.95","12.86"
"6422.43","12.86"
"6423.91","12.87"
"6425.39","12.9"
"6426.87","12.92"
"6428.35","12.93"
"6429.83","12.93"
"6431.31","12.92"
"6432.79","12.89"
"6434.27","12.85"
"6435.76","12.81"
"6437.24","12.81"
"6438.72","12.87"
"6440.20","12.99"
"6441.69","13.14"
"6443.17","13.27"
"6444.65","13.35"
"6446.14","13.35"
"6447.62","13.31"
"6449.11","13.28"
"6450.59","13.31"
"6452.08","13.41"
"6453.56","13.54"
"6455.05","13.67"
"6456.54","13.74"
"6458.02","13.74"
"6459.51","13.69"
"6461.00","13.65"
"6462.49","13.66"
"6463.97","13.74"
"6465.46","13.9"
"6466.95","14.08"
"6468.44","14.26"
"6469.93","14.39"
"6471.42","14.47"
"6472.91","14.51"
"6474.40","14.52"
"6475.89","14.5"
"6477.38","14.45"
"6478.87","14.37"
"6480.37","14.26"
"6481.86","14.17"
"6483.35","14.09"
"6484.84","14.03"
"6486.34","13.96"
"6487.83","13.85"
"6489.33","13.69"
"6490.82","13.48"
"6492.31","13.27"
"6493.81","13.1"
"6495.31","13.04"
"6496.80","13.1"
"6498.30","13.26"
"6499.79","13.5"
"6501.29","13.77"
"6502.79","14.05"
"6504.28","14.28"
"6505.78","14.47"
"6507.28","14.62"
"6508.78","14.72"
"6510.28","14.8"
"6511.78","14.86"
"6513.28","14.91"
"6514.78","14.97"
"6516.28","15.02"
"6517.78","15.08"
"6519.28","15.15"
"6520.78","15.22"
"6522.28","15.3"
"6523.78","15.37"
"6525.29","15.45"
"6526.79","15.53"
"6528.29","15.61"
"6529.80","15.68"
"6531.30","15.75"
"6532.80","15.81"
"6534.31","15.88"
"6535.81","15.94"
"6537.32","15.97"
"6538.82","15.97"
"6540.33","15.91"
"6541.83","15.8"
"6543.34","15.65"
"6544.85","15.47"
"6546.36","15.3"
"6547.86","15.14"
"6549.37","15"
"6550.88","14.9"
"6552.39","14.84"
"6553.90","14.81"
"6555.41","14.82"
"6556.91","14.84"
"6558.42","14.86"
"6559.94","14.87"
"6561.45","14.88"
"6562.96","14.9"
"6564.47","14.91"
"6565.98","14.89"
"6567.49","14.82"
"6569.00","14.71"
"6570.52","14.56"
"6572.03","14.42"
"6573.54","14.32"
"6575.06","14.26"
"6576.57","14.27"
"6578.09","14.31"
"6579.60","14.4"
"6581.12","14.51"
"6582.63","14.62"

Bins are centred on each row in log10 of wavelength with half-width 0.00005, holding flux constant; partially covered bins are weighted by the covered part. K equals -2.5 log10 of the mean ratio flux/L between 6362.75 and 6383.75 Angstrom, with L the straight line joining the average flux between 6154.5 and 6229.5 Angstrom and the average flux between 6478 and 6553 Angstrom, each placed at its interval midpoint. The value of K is 0.06 mag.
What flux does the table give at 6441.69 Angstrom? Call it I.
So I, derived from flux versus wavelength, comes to 13.14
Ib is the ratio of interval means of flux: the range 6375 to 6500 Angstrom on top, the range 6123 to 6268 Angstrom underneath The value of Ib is 1.50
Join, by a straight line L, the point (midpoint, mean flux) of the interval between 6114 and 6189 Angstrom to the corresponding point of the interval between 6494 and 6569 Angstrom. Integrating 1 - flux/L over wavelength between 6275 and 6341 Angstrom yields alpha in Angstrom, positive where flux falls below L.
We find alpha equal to 9.9 Angstrom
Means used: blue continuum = 9.88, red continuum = 15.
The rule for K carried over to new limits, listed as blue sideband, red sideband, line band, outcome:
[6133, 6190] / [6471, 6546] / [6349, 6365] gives 0.087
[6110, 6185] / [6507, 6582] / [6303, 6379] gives 0.120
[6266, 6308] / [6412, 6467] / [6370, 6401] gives 0.045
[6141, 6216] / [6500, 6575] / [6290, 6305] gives 0.138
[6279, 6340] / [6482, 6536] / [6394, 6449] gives -0.014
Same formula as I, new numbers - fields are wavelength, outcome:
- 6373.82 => 11.44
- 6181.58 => 8.762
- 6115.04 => 10.99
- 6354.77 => 11.68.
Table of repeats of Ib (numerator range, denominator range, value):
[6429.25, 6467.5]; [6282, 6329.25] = 1.32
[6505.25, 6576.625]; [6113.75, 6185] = 1.51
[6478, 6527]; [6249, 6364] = 1.43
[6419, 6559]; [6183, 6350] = 1.59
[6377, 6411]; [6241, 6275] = 1.47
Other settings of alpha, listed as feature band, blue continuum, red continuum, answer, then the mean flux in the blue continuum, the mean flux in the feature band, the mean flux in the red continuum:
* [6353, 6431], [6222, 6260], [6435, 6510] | -2.7 Angstrom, 7.33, 11.9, 13.8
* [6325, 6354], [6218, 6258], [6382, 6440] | -3.7 Angstrom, 7.28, 11.6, 12.4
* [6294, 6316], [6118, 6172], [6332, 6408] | 2.3 Angstrom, 10.2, 10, 11.6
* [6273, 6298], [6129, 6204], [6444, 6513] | 4.4 Angstrom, 9.35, 9.12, 13.9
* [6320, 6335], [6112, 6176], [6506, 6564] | 1.7 Angstrom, 10.2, 11.2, 15.2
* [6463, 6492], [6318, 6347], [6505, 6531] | 0.3 Angstrom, 11.4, 14.1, 15.1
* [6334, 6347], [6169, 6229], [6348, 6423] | -0.9 Angstrom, 7.92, 11.7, 11.8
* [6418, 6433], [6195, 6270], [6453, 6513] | -0.4 Angstrom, 7.65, 12.9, 14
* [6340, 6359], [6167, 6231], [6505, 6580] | -1.2 Angstrom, 7.89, 11.8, 15.1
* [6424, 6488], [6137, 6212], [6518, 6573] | 0.7 Angstrom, 9.02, 13.6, 15.2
